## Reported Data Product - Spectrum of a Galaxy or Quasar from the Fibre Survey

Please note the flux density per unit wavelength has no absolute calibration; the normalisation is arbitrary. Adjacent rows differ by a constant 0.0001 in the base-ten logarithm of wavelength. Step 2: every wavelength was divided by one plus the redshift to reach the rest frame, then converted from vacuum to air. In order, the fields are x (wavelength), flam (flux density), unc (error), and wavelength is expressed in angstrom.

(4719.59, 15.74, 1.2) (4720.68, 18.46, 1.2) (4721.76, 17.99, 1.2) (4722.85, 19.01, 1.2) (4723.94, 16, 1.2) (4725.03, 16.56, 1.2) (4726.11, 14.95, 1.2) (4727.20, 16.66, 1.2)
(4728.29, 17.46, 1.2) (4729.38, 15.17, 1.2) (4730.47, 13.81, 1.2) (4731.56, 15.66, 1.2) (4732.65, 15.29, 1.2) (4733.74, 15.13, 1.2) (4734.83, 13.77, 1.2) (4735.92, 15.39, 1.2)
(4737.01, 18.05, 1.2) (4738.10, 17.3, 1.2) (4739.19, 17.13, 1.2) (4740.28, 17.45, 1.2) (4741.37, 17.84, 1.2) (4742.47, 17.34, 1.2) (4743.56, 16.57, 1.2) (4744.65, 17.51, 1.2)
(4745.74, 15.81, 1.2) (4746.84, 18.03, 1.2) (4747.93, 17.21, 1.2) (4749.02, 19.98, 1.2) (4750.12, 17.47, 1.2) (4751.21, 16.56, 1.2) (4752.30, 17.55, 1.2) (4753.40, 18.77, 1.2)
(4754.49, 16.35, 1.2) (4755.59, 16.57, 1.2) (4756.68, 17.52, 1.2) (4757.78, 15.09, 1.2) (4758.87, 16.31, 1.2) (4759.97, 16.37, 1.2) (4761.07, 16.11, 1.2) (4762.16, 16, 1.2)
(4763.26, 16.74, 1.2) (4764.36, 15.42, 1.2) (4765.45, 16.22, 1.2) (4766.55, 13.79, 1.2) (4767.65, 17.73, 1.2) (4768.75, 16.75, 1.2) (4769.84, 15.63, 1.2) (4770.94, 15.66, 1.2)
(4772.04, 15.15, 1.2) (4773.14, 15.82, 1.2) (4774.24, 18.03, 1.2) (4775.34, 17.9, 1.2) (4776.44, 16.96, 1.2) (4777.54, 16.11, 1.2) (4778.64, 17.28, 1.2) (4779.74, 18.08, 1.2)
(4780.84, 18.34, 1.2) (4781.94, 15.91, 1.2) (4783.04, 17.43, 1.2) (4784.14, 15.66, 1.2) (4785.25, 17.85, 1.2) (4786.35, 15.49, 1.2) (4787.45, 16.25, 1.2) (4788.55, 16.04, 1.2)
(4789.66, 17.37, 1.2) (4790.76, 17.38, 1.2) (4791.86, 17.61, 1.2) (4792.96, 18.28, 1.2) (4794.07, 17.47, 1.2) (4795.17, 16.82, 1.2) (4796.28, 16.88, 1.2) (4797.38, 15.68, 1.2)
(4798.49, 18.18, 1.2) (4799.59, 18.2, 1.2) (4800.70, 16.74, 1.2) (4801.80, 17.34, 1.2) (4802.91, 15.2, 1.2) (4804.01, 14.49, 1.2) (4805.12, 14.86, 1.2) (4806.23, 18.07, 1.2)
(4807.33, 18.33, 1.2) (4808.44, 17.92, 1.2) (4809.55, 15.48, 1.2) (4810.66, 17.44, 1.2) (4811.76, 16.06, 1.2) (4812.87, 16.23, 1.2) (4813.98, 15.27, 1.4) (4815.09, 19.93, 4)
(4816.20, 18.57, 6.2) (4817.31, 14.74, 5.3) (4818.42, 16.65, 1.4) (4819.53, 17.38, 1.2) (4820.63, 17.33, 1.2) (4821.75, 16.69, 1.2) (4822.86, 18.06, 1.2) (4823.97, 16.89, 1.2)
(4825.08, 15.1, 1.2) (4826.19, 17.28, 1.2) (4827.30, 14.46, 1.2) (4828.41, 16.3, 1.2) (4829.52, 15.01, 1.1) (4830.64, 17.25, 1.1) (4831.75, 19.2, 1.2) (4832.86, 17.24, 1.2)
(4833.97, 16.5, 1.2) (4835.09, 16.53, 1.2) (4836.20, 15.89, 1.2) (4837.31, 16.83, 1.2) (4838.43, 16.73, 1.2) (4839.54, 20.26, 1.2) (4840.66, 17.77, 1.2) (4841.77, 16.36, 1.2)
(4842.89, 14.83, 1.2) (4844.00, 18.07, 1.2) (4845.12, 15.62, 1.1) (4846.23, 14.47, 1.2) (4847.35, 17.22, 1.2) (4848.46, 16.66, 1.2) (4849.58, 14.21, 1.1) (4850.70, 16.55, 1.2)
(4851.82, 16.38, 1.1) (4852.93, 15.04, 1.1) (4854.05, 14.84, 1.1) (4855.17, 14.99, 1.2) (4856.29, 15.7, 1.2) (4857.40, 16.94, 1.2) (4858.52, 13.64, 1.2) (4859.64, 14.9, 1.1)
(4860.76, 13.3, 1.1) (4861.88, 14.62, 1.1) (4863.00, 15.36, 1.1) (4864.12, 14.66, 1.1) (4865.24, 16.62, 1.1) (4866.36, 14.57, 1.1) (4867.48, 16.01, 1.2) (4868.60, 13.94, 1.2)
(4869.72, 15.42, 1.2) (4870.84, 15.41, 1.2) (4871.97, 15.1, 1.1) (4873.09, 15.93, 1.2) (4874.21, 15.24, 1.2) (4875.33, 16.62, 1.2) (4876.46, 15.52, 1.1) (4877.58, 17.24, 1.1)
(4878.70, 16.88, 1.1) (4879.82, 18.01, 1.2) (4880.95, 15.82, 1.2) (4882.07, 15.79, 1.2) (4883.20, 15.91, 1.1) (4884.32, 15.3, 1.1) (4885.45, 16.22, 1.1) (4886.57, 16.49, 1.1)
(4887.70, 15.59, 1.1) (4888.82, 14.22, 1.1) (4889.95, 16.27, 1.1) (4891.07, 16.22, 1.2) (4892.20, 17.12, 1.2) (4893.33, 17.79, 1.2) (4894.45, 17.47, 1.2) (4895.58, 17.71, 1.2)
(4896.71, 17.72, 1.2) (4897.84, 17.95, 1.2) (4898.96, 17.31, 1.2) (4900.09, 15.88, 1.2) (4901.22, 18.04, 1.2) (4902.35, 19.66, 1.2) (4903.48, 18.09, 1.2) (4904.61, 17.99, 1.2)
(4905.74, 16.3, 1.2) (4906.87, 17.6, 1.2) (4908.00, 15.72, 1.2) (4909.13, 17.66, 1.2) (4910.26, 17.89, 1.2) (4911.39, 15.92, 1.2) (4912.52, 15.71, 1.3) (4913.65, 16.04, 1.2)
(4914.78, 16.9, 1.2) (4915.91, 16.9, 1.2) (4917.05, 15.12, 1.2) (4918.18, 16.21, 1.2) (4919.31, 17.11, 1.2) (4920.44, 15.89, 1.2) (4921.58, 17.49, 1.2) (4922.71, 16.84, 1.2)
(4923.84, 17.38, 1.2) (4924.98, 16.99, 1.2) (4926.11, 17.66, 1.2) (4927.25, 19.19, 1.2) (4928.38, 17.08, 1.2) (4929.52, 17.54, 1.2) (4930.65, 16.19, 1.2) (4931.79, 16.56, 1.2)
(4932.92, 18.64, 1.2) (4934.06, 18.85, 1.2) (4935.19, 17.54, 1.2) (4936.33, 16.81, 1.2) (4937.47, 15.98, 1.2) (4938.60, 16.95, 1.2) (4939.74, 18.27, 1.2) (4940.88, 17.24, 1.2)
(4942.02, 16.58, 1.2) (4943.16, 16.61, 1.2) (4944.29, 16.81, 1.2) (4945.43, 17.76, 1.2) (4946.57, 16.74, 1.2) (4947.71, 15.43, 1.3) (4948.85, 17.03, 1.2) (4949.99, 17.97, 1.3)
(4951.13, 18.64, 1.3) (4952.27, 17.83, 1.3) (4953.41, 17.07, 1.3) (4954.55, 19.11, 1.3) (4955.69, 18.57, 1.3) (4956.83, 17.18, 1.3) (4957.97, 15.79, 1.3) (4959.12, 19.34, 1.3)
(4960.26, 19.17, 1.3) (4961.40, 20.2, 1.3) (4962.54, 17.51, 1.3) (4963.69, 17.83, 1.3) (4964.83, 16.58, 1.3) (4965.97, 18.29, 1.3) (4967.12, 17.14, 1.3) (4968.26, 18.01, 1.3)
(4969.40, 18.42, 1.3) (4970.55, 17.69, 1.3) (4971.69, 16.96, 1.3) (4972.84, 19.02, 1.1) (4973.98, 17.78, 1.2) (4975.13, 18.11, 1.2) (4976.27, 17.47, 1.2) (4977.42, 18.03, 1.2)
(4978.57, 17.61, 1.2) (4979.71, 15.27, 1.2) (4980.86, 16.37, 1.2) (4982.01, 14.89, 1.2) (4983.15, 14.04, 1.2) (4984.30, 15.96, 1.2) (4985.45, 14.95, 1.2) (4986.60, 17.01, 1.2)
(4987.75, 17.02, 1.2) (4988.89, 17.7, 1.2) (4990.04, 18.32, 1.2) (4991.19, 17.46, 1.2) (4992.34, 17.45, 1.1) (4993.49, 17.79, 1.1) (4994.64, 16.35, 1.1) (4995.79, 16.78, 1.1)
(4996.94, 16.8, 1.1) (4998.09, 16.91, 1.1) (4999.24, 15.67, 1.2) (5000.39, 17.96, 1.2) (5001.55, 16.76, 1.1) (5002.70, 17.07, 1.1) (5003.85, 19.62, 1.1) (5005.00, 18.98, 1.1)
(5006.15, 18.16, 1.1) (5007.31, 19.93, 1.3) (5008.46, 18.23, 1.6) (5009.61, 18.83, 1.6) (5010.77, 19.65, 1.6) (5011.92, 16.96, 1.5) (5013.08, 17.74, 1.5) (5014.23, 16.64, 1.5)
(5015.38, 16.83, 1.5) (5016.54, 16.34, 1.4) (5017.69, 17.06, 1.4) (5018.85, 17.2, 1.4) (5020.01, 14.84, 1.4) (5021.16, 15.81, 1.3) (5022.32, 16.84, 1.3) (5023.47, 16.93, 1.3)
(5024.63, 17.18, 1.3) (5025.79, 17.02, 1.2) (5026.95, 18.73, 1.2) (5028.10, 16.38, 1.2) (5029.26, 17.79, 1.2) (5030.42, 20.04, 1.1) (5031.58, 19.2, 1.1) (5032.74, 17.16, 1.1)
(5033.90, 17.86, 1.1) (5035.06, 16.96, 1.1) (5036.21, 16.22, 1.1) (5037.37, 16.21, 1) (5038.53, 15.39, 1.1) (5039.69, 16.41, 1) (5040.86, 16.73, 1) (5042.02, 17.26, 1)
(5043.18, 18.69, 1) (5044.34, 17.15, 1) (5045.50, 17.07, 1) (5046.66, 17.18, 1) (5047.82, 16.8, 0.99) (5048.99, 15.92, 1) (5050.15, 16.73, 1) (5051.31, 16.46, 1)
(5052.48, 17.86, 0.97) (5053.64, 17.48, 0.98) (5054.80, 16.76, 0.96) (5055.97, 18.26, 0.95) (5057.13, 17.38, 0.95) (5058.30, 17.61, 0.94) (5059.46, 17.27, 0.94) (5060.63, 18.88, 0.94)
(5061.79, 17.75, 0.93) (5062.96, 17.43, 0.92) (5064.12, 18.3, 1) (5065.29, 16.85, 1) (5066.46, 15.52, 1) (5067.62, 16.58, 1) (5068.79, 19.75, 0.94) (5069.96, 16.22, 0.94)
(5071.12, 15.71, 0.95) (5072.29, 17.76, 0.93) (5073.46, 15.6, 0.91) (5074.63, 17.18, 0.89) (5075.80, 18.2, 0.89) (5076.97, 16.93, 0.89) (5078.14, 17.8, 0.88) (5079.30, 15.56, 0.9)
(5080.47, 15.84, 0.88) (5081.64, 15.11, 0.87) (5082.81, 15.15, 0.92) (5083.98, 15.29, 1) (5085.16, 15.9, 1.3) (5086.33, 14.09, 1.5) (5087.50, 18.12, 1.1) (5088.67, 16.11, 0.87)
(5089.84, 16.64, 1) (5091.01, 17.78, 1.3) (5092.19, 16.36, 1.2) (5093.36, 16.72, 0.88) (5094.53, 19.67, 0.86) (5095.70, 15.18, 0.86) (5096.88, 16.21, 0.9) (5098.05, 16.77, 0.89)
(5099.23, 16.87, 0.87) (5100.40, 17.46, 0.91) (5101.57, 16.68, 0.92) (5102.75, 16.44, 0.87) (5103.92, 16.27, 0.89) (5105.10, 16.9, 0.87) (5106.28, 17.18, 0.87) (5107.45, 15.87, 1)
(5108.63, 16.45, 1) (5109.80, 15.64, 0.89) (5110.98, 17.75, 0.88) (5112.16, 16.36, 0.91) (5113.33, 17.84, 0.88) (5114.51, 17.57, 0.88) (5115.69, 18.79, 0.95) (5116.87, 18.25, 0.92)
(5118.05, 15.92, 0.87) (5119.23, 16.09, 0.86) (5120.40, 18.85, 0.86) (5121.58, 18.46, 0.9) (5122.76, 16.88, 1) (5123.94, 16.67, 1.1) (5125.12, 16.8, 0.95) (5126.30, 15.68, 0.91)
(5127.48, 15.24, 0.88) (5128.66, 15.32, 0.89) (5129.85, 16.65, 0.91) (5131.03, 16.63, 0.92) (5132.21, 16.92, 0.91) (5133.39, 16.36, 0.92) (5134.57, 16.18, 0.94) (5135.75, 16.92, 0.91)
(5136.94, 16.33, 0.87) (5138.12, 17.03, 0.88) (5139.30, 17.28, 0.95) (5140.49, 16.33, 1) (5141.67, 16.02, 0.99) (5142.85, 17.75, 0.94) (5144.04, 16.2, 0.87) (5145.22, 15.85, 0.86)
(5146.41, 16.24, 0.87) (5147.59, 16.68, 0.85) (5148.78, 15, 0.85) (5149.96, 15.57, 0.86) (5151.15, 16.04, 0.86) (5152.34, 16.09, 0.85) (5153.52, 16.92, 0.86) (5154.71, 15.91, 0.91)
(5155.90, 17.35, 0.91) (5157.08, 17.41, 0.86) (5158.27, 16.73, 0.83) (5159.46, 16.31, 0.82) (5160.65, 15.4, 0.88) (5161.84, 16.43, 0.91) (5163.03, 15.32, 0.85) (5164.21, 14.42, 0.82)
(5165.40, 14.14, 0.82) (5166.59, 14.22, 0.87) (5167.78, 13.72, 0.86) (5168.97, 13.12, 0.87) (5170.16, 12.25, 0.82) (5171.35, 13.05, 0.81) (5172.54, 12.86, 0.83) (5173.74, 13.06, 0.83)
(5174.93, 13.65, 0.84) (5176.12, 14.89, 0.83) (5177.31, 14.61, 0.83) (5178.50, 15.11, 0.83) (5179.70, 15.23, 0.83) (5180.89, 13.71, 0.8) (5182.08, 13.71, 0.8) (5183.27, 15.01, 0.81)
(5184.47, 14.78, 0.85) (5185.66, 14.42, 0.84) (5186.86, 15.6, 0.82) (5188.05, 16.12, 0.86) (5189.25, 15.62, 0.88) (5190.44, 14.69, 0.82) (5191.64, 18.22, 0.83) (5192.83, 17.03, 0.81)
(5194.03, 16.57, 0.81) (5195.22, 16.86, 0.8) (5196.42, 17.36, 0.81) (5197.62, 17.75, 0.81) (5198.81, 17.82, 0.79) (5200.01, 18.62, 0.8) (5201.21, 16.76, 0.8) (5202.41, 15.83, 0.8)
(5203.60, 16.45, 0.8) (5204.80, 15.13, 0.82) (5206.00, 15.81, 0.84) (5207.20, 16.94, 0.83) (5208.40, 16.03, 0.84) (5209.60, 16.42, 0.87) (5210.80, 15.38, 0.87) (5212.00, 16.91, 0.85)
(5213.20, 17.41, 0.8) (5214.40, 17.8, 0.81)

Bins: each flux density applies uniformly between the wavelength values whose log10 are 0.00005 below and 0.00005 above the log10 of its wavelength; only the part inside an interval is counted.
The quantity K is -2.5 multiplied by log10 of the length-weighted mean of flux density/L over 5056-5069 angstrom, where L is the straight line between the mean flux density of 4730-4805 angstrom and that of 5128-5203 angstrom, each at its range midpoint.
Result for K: -0.10 mag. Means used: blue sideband 16.7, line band 17.5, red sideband 15.7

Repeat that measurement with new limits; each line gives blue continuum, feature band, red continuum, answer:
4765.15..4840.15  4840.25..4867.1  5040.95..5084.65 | 0.087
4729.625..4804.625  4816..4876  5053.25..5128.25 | 0.044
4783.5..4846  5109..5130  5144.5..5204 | -0.080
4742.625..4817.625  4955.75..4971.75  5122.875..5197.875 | -0.105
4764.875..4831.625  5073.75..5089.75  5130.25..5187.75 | -0.036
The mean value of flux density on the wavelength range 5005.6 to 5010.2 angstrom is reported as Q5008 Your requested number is 18.8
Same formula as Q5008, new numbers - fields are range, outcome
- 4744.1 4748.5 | 17.2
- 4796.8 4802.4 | 17.2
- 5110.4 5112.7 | 17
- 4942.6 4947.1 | 17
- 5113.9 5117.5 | 18.1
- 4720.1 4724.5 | 17.8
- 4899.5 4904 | 17.9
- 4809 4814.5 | 16.1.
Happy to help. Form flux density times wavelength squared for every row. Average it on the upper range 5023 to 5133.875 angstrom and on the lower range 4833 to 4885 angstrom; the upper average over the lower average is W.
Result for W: 1.17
